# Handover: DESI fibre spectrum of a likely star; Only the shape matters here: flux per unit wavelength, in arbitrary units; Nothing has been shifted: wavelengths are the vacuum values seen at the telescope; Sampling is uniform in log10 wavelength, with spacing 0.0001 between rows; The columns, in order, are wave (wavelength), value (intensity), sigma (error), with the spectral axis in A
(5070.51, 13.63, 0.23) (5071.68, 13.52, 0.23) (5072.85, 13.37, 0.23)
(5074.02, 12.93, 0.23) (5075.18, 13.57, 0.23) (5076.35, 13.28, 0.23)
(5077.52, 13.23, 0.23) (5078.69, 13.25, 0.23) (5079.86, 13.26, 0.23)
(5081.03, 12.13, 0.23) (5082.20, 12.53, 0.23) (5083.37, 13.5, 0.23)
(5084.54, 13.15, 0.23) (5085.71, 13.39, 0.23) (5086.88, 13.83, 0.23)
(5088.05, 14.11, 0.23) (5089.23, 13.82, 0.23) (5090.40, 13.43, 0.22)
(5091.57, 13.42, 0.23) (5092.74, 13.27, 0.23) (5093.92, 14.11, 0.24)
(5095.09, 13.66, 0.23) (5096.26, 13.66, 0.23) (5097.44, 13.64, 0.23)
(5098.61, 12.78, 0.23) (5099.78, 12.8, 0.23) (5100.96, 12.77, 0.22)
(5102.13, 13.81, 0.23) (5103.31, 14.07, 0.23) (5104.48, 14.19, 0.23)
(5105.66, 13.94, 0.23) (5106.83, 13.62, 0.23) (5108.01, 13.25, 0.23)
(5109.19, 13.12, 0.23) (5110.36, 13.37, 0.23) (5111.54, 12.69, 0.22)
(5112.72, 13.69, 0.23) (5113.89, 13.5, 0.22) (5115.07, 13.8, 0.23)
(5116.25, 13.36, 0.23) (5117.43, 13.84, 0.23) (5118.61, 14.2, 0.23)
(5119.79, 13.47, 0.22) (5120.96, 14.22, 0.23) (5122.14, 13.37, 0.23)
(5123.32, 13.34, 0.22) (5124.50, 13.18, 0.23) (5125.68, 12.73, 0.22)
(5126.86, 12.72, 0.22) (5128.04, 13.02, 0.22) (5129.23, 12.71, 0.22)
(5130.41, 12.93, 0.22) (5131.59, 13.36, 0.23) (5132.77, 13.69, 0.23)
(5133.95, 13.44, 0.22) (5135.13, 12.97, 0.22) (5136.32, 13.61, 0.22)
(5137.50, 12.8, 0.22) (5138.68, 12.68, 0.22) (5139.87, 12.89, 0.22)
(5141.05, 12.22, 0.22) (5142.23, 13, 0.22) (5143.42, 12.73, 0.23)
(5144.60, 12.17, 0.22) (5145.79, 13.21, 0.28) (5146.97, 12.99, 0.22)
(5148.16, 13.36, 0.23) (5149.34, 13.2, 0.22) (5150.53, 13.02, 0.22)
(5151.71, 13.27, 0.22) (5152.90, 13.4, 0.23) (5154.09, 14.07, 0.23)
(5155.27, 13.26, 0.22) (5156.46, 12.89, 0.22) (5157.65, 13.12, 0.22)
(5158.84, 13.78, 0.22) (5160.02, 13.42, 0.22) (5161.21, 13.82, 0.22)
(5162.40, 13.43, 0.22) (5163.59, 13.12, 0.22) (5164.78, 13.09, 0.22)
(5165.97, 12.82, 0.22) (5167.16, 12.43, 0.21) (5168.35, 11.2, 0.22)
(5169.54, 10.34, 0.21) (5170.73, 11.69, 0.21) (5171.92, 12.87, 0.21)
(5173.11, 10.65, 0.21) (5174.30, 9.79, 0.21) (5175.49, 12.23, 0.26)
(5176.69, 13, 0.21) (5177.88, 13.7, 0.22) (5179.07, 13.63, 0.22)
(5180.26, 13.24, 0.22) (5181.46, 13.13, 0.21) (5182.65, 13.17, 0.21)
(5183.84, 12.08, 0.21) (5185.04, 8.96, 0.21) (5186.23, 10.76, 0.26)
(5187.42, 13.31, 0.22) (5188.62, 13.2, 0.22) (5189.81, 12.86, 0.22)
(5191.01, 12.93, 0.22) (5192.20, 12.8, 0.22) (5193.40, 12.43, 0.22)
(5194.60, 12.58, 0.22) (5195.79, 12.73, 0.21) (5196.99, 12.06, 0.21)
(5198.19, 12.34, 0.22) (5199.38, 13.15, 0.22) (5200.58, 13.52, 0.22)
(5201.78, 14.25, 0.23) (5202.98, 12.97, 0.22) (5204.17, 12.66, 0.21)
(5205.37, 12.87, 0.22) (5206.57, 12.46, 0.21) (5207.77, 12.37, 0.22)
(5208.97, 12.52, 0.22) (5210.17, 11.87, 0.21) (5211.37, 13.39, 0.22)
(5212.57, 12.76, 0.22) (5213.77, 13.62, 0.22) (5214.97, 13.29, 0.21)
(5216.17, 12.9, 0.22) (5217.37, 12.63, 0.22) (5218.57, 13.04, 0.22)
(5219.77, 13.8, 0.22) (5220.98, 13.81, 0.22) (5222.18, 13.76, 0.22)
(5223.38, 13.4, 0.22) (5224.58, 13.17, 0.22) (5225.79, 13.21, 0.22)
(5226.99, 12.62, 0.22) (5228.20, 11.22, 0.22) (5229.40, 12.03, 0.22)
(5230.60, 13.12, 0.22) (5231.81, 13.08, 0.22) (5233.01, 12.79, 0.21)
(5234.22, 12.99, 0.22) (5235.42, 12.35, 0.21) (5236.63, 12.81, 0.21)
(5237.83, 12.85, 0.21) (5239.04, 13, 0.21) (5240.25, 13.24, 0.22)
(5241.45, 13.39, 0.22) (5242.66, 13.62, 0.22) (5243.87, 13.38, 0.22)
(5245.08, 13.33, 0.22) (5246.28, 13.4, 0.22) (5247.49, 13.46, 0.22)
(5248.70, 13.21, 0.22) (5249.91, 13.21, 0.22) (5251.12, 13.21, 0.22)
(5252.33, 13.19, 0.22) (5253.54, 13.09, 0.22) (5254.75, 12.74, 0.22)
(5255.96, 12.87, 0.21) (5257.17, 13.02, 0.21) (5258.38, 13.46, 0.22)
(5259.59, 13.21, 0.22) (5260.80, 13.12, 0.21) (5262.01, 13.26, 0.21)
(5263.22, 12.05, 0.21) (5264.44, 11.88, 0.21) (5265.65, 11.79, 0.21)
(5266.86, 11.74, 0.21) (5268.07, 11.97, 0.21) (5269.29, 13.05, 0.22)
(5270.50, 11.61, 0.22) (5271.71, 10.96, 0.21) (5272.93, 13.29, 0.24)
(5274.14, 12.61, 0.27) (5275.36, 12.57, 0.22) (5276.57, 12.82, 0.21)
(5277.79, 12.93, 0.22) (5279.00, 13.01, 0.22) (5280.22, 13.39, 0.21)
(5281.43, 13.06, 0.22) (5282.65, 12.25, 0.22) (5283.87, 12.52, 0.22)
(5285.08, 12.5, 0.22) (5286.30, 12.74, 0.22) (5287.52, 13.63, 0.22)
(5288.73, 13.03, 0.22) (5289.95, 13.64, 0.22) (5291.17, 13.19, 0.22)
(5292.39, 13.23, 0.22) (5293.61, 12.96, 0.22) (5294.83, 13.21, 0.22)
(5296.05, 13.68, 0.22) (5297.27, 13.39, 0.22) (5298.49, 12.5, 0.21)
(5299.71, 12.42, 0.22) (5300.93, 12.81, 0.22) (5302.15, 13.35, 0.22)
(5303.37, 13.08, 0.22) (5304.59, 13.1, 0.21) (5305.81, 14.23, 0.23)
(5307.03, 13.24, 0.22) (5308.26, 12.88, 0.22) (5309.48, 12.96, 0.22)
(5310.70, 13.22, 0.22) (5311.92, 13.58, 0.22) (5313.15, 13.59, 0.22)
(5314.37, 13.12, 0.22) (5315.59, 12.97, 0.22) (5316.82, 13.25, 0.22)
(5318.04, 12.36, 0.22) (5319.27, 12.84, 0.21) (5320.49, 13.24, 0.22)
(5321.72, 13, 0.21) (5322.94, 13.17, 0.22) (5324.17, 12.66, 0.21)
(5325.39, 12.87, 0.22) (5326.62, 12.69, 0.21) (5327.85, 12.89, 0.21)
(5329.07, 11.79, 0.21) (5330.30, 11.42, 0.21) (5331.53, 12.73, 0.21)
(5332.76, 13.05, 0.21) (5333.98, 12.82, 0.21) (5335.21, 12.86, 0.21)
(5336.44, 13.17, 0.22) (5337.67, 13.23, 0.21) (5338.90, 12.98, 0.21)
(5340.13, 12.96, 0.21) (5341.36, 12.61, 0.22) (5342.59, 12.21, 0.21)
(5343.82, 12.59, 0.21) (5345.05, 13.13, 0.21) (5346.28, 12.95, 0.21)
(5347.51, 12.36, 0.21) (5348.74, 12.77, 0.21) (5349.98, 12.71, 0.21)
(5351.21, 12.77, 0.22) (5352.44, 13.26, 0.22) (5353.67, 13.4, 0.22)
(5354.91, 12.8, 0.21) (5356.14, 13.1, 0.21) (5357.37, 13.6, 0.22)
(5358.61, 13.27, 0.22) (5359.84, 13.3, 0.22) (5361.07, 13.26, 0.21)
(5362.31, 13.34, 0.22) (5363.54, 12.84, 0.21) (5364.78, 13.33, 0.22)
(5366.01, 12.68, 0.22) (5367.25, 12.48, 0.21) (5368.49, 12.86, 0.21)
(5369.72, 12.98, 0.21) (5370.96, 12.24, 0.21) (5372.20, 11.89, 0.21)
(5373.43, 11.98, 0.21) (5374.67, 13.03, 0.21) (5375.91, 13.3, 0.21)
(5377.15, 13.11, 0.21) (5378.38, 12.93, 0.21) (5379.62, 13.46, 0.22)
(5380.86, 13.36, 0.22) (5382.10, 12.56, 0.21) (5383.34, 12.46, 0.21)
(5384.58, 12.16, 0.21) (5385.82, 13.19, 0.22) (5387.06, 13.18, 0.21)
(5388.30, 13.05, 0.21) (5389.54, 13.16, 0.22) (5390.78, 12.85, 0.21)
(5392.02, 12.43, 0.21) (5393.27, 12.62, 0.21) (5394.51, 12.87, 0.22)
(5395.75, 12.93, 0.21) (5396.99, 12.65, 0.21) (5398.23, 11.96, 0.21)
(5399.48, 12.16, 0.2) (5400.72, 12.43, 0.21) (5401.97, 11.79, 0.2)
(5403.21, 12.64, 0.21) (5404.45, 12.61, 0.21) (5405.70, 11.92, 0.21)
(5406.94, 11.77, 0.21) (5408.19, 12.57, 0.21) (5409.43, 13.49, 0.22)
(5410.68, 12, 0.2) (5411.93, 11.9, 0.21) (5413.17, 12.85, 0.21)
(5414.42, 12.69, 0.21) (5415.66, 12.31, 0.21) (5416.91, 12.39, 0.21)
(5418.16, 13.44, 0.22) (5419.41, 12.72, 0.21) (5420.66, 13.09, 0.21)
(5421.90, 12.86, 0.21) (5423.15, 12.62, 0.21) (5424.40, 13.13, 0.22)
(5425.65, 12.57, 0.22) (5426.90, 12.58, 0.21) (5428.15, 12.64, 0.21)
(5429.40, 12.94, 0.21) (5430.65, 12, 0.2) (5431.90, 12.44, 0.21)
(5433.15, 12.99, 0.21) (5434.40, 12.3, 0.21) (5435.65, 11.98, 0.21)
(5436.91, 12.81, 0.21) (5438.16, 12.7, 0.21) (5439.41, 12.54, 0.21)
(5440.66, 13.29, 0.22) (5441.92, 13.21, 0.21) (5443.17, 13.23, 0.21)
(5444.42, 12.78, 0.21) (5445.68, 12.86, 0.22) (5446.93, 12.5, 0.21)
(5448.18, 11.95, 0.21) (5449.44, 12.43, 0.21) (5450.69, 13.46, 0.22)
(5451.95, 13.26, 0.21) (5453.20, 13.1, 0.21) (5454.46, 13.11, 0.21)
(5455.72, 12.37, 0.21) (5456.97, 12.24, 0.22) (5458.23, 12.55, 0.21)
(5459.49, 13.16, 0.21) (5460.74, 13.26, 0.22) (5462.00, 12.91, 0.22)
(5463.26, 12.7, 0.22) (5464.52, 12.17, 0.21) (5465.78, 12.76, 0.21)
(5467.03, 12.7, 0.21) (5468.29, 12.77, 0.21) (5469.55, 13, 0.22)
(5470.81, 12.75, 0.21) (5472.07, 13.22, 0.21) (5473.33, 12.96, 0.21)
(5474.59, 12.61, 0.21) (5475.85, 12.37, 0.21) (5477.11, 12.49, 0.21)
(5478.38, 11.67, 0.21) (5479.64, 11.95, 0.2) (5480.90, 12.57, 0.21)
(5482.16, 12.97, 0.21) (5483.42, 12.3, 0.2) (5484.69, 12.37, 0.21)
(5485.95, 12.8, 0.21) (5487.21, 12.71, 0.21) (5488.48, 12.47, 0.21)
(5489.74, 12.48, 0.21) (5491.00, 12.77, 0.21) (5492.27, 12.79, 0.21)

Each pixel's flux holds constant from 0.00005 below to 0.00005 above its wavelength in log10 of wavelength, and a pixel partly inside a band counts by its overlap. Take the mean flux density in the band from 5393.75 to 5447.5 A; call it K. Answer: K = 12.6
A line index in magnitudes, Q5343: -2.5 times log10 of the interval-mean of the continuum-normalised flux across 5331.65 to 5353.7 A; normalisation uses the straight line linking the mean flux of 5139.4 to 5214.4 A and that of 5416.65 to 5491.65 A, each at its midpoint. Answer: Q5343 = -0.014 mag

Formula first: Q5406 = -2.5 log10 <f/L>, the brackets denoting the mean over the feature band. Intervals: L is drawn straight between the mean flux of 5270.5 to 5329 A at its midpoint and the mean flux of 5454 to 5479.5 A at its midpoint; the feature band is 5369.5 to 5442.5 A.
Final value 0.01 mag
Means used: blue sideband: 13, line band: 12.7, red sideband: 12.7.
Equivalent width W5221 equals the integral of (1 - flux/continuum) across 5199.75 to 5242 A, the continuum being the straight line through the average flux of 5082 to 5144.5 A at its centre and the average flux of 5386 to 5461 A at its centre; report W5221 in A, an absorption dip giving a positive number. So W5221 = 0.5 A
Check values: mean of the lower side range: 13.3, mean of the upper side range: 12.7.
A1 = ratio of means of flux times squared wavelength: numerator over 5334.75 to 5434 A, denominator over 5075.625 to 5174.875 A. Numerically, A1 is 1.1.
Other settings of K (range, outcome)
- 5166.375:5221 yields 12.6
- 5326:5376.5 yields 12.8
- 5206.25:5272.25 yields 12.9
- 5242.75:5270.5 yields 12.9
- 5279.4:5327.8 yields 13.1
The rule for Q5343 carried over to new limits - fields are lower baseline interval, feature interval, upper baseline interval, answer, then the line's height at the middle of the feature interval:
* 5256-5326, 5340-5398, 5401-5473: -0.007 mag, 12.8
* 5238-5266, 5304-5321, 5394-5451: -0.024 mag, 12.9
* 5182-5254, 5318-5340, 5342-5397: 0.008 mag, 12.9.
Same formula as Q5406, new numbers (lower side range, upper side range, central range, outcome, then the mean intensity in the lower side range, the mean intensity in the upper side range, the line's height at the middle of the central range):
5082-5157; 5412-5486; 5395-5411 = 0.03 mag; 13.3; 12.7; 12.8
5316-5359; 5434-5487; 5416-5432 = 0.00 mag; 12.8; 12.7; 12.7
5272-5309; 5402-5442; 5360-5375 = 0.00 mag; 13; 12.6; 12.8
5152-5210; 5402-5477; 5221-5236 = -0.02 mag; 12.6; 12.7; 12.7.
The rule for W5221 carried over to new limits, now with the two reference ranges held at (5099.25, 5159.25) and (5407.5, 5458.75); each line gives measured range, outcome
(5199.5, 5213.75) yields 0.2 A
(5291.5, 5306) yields -0.2 A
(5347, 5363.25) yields -0.3 A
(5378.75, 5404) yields 0.2 A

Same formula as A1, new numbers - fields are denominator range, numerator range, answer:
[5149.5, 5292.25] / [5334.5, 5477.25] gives 1.07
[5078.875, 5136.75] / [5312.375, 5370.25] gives 1.05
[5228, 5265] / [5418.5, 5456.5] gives 1.06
